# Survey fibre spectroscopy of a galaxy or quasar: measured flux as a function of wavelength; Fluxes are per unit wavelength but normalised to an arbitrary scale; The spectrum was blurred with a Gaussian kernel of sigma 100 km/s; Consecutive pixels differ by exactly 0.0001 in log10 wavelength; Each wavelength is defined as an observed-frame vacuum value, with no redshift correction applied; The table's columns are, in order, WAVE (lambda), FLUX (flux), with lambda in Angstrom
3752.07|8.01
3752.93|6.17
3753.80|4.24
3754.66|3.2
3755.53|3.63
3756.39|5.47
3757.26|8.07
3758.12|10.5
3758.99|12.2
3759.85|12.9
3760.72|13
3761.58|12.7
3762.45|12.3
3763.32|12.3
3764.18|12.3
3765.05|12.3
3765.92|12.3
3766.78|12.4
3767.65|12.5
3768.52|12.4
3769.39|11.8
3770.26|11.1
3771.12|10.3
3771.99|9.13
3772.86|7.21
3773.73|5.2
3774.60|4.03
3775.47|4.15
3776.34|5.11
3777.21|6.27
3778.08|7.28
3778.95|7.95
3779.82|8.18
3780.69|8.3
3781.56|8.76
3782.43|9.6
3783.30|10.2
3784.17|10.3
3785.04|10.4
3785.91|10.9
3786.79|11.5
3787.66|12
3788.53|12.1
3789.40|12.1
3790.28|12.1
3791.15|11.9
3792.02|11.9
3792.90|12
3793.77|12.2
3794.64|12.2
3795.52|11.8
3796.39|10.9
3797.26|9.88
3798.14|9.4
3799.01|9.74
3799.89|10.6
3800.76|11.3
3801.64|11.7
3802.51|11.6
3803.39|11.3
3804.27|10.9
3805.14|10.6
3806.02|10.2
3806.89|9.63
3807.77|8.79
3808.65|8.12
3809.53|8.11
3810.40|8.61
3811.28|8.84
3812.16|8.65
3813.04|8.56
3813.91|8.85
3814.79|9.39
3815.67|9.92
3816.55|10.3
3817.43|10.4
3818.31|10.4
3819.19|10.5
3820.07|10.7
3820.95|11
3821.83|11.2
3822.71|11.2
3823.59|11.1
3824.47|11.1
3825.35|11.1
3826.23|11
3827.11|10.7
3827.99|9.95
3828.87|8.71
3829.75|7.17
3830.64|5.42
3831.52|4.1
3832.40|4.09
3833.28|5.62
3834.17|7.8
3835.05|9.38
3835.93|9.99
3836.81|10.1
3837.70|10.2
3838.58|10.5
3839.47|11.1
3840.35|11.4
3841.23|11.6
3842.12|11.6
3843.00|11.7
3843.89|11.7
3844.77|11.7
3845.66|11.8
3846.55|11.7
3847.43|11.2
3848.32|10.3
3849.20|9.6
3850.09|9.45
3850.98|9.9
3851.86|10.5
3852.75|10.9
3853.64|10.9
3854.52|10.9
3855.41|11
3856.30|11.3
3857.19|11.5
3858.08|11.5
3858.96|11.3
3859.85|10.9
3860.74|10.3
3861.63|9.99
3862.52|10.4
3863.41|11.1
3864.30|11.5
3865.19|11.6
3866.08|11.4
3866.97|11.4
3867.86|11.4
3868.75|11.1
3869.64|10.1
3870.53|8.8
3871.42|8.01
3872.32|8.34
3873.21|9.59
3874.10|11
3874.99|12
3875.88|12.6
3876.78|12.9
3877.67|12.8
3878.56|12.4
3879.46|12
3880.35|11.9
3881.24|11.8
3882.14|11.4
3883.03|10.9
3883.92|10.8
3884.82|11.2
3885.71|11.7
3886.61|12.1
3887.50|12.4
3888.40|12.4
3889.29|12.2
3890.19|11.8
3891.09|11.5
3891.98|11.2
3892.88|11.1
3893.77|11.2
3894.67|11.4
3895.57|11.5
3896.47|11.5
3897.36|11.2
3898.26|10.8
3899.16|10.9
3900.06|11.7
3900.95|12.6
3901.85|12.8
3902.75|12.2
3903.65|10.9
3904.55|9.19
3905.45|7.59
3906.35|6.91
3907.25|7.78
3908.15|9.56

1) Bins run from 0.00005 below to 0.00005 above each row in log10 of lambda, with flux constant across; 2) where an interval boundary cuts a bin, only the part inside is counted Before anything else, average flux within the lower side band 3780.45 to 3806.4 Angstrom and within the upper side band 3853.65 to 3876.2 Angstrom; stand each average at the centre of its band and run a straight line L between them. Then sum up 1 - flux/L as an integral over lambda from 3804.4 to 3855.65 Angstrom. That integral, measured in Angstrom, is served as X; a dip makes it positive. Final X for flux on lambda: 4.8 Angstrom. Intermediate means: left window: 11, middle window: 9.85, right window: 10.8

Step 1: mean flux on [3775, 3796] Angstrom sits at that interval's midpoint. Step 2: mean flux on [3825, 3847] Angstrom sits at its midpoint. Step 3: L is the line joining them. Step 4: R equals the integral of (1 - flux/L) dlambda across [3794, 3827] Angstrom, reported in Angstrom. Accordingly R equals -1.7 Angstrom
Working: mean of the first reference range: 9.96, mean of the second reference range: 9.6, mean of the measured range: 10.3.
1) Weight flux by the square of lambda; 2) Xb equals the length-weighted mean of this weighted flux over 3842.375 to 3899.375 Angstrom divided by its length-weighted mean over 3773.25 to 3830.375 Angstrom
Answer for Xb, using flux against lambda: 1.2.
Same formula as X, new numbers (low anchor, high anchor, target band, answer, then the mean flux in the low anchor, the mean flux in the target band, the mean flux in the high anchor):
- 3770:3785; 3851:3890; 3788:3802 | -4.8 Angstrom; 7.86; 11.4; 11.2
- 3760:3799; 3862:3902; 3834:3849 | 0.1 Angstrom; 10.3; 10.9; 11.3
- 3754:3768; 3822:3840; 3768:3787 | 2.7 Angstrom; 10.4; 8.62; 9.06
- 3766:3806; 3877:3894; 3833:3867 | 1.4 Angstrom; 10.1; 10.7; 11.8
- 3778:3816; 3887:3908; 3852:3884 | -0.9 Angstrom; 10.2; 11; 11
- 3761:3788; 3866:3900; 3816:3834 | 2.0 Angstrom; 9.72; 9.26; 11.3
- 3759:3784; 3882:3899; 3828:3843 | 2.7 Angstrom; 9.76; 8.8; 11.5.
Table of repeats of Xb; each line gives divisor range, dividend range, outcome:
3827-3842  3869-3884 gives 1.29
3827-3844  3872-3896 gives 1.31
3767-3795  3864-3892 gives 1.22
